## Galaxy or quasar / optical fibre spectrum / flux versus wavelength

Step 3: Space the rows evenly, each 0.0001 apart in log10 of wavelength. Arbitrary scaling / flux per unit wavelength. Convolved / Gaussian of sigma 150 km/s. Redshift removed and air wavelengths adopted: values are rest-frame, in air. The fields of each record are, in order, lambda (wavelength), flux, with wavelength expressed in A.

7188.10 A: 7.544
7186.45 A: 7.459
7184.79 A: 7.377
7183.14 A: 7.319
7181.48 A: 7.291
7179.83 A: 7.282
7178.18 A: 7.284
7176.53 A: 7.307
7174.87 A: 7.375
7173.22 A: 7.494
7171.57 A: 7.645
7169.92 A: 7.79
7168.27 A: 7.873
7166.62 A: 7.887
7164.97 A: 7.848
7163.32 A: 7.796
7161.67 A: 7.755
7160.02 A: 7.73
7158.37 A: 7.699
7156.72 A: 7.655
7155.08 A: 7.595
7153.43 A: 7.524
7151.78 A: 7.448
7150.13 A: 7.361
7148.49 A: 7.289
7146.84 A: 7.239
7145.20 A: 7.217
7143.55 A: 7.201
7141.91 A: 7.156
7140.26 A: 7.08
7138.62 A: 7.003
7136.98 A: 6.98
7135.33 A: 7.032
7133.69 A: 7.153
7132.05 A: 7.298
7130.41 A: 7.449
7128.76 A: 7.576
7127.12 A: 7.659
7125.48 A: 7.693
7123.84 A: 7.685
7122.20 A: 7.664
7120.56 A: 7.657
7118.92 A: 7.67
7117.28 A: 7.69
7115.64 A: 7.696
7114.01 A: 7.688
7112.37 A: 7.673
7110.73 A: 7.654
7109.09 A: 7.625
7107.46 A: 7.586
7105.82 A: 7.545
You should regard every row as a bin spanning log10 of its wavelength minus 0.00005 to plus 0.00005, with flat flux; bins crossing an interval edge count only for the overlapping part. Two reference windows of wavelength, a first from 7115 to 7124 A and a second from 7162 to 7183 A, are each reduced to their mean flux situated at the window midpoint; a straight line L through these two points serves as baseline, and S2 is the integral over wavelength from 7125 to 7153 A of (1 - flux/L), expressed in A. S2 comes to 1.3 A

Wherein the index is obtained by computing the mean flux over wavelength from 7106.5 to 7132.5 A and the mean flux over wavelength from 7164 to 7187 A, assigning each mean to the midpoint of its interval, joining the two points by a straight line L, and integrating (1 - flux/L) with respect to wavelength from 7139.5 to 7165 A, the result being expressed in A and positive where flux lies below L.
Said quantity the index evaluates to 0.3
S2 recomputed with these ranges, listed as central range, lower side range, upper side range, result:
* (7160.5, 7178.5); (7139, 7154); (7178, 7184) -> -0.90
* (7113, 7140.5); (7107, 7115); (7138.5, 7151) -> -0.05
